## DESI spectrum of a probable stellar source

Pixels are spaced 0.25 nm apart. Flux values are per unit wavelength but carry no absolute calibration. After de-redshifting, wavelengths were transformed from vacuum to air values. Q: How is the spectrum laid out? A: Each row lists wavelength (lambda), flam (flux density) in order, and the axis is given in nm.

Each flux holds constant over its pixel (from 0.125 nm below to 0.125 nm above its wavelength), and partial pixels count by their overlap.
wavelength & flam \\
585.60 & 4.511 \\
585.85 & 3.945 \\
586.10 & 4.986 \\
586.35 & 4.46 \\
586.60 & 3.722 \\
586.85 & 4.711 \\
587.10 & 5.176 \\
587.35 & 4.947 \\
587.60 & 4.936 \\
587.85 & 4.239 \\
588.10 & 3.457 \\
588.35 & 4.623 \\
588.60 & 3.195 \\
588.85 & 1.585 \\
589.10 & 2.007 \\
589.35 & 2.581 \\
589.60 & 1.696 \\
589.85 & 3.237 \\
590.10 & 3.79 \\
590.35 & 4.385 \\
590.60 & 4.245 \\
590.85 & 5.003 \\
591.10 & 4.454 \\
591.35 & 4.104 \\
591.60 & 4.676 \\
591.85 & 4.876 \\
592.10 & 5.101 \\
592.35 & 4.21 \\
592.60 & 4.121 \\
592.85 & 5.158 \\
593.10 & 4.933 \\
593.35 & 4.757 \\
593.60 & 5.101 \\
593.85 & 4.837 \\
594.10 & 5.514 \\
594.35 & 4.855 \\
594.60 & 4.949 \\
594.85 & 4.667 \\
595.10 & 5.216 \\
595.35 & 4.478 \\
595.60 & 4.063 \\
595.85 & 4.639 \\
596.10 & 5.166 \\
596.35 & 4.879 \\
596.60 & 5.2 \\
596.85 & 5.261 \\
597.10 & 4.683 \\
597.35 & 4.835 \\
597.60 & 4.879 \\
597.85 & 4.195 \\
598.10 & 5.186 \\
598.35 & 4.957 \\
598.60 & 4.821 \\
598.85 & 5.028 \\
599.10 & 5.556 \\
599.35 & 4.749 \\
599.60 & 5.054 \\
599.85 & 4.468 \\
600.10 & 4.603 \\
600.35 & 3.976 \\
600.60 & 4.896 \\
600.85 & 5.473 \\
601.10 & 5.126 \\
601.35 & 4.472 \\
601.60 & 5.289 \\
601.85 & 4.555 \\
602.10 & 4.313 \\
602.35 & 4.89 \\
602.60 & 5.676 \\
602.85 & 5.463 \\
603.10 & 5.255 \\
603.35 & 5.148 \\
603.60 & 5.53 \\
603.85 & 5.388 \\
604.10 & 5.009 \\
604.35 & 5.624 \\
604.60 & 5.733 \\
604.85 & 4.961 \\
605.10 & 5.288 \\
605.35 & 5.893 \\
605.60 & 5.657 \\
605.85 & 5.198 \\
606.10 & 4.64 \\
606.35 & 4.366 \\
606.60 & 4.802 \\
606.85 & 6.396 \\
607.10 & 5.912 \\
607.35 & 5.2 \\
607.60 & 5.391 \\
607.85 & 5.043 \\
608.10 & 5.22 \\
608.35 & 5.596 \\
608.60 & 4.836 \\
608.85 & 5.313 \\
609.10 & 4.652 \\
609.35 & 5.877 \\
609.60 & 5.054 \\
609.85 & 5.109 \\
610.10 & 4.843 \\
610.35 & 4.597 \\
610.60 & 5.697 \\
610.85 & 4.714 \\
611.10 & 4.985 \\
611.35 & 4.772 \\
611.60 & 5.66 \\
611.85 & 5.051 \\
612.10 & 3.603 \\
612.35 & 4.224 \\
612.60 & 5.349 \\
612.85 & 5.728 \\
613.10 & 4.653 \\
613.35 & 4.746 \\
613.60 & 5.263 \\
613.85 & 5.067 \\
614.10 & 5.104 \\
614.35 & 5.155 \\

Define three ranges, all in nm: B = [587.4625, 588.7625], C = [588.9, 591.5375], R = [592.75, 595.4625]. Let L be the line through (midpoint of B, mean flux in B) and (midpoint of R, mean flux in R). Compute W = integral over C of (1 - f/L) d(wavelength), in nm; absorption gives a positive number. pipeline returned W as 0.518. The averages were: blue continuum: 4.03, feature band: 3.52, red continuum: 4.95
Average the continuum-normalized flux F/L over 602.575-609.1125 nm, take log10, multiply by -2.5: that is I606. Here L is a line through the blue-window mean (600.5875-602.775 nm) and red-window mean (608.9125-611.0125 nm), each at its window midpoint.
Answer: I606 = -0.06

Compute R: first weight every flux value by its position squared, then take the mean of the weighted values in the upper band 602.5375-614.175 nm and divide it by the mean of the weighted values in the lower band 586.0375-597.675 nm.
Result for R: 1.24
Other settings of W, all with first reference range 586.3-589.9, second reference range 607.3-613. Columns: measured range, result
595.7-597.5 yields -0.326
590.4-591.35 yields -0.170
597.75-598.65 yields -0.109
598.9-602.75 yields -0.367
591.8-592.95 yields -0.225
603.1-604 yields -0.136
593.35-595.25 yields -0.454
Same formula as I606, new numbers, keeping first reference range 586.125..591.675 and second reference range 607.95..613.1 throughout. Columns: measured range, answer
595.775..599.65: -0.138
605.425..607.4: -0.102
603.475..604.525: -0.154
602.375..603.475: -0.155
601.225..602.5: -0.035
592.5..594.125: -0.186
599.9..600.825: -0.024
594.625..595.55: -0.129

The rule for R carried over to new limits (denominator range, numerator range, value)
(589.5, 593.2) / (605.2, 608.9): 1.30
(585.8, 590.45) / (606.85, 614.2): 1.46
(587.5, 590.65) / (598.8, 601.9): 1.51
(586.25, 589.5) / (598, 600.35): 1.34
